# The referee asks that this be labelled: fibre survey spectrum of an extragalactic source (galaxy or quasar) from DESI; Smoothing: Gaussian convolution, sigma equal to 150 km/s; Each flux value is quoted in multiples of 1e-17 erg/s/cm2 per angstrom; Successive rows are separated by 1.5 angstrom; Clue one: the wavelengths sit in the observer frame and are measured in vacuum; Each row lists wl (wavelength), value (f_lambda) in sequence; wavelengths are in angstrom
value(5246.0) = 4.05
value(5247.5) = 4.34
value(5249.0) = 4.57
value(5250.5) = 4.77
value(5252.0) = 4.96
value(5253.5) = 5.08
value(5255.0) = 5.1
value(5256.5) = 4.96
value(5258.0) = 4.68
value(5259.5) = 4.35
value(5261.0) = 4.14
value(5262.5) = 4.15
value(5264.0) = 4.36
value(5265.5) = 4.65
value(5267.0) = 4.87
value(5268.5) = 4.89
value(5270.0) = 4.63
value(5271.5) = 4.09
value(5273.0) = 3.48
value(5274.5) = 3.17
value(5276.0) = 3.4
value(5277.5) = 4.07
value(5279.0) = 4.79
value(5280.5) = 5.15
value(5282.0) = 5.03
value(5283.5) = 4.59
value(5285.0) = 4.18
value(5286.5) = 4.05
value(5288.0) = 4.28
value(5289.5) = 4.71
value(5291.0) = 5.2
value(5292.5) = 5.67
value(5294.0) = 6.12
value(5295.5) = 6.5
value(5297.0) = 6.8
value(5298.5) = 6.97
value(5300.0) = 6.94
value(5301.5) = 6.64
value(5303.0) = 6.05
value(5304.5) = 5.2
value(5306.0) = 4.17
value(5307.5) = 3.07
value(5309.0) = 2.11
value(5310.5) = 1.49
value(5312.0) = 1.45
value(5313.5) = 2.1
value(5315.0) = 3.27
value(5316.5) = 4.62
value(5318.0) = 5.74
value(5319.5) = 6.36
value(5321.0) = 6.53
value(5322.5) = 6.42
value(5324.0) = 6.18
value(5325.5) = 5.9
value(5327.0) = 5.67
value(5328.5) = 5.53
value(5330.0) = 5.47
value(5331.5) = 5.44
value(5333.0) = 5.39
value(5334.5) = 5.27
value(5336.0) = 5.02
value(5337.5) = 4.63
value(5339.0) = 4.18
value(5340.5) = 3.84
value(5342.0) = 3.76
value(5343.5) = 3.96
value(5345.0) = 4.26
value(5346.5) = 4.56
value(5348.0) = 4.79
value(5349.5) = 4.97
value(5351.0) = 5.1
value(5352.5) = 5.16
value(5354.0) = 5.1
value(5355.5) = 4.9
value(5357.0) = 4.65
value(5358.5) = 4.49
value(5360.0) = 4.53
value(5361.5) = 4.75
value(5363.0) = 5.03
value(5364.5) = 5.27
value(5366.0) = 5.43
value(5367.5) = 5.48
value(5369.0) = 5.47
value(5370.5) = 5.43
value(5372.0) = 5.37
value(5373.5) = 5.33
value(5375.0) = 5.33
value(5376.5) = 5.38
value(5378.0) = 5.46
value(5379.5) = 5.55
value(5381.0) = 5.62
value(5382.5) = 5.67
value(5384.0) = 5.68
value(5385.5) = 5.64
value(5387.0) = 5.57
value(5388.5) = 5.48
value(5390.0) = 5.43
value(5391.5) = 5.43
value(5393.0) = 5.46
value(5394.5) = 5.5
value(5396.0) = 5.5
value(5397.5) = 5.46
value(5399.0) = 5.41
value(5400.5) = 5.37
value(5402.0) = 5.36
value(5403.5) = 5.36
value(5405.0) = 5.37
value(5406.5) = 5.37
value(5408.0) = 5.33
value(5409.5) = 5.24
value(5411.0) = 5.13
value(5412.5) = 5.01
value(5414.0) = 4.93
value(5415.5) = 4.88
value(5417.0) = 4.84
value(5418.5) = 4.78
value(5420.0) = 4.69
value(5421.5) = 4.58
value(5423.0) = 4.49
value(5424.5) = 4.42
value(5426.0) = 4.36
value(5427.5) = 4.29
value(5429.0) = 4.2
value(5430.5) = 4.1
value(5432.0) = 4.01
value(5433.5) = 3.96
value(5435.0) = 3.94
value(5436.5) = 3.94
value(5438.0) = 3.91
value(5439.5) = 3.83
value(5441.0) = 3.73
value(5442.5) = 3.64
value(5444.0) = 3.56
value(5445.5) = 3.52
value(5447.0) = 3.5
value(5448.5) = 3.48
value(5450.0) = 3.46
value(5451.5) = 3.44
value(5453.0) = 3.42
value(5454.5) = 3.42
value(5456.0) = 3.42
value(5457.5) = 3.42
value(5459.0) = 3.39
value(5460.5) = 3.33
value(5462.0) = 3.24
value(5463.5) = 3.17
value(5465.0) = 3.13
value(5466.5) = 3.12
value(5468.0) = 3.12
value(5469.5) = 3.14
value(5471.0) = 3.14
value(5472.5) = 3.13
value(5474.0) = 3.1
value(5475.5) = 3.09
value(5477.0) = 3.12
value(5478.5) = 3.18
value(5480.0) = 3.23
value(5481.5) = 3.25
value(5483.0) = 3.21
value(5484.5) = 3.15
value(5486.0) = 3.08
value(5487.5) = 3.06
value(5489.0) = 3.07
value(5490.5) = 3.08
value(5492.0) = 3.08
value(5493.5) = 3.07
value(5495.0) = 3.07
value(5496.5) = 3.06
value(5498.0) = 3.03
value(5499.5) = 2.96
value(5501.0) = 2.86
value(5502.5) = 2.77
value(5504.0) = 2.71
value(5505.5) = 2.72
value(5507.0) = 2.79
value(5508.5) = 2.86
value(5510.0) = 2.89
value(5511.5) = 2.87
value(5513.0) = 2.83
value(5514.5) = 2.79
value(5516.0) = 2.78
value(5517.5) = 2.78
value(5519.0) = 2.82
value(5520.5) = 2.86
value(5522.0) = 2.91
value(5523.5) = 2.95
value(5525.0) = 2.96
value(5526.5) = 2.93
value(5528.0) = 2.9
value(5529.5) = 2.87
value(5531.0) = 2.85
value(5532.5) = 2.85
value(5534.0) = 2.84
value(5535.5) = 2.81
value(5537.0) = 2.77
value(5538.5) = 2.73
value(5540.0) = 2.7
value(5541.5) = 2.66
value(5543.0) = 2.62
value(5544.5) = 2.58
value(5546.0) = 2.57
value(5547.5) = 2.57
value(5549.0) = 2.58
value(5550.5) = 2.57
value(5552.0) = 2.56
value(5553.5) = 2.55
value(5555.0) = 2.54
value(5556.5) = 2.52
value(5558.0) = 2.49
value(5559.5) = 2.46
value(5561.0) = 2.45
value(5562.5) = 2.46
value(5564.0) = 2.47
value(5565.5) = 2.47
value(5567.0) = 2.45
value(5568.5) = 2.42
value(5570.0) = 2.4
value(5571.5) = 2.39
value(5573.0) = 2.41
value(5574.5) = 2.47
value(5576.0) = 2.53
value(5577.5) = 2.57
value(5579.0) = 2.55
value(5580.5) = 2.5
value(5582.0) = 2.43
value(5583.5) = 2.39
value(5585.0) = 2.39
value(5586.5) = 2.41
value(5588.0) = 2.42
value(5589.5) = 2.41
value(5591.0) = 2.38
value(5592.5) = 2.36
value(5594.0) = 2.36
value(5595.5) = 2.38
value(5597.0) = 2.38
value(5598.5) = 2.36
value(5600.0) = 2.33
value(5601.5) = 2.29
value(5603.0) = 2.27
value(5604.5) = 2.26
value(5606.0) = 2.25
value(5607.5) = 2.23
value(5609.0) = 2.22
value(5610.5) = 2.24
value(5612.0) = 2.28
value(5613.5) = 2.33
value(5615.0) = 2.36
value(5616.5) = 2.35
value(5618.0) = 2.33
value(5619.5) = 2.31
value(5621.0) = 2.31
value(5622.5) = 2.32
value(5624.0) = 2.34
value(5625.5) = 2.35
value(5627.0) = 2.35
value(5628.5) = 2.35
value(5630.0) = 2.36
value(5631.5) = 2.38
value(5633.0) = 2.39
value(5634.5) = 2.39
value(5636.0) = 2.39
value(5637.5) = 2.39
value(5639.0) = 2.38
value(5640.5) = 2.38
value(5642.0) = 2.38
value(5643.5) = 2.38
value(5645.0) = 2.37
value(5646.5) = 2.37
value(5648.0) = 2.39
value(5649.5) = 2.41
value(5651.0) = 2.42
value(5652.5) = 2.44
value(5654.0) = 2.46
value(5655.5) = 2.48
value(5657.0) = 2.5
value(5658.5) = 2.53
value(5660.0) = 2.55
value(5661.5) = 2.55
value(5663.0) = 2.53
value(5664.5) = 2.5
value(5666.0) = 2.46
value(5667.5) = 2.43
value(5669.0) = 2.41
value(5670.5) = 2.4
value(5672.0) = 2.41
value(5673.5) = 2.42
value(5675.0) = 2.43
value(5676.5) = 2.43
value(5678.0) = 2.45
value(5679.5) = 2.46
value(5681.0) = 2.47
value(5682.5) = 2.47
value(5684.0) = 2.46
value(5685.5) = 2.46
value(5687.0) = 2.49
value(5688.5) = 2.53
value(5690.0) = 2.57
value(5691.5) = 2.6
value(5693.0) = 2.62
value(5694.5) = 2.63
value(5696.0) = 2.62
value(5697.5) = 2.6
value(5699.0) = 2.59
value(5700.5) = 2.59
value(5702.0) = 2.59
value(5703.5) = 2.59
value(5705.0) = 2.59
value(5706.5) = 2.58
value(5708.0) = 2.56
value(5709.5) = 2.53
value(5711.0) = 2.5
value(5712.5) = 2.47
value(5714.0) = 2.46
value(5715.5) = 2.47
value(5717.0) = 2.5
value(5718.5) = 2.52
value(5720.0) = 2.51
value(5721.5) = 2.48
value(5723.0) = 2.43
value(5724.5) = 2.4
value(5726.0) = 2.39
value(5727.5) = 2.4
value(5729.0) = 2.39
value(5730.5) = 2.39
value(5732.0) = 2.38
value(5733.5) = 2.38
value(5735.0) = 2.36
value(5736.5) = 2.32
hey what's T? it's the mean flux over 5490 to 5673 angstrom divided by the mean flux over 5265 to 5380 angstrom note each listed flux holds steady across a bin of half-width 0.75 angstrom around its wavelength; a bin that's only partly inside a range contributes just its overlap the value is 0.52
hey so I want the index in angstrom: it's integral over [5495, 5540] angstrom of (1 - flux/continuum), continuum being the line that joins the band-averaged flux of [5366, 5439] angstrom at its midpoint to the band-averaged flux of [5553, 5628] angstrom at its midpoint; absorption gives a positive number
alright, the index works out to 7.4 angstrom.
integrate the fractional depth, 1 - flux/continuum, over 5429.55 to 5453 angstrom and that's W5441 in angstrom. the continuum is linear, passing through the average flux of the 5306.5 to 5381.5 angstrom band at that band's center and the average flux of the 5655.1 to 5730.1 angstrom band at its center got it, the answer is 2.47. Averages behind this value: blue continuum 4.81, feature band 3.73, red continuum 2.5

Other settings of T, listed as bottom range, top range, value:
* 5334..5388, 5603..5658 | 0.47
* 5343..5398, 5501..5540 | 0.54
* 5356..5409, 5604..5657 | 0.44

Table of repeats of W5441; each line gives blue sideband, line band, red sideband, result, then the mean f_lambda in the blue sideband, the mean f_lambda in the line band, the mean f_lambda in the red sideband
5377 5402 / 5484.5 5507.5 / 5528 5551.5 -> 3.63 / 5.51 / 2.97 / 2.71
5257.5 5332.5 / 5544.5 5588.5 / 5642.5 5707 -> 9.26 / 4.79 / 2.48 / 2.49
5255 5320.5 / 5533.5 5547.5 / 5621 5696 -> 1.97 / 4.6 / 2.69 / 2.44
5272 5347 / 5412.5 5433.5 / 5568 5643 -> -3.49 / 4.79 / 4.5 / 2.37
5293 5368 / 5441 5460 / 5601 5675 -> 2.24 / 4.95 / 3.48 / 2.38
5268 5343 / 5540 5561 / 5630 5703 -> 4.30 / 4.8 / 2.56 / 2.47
